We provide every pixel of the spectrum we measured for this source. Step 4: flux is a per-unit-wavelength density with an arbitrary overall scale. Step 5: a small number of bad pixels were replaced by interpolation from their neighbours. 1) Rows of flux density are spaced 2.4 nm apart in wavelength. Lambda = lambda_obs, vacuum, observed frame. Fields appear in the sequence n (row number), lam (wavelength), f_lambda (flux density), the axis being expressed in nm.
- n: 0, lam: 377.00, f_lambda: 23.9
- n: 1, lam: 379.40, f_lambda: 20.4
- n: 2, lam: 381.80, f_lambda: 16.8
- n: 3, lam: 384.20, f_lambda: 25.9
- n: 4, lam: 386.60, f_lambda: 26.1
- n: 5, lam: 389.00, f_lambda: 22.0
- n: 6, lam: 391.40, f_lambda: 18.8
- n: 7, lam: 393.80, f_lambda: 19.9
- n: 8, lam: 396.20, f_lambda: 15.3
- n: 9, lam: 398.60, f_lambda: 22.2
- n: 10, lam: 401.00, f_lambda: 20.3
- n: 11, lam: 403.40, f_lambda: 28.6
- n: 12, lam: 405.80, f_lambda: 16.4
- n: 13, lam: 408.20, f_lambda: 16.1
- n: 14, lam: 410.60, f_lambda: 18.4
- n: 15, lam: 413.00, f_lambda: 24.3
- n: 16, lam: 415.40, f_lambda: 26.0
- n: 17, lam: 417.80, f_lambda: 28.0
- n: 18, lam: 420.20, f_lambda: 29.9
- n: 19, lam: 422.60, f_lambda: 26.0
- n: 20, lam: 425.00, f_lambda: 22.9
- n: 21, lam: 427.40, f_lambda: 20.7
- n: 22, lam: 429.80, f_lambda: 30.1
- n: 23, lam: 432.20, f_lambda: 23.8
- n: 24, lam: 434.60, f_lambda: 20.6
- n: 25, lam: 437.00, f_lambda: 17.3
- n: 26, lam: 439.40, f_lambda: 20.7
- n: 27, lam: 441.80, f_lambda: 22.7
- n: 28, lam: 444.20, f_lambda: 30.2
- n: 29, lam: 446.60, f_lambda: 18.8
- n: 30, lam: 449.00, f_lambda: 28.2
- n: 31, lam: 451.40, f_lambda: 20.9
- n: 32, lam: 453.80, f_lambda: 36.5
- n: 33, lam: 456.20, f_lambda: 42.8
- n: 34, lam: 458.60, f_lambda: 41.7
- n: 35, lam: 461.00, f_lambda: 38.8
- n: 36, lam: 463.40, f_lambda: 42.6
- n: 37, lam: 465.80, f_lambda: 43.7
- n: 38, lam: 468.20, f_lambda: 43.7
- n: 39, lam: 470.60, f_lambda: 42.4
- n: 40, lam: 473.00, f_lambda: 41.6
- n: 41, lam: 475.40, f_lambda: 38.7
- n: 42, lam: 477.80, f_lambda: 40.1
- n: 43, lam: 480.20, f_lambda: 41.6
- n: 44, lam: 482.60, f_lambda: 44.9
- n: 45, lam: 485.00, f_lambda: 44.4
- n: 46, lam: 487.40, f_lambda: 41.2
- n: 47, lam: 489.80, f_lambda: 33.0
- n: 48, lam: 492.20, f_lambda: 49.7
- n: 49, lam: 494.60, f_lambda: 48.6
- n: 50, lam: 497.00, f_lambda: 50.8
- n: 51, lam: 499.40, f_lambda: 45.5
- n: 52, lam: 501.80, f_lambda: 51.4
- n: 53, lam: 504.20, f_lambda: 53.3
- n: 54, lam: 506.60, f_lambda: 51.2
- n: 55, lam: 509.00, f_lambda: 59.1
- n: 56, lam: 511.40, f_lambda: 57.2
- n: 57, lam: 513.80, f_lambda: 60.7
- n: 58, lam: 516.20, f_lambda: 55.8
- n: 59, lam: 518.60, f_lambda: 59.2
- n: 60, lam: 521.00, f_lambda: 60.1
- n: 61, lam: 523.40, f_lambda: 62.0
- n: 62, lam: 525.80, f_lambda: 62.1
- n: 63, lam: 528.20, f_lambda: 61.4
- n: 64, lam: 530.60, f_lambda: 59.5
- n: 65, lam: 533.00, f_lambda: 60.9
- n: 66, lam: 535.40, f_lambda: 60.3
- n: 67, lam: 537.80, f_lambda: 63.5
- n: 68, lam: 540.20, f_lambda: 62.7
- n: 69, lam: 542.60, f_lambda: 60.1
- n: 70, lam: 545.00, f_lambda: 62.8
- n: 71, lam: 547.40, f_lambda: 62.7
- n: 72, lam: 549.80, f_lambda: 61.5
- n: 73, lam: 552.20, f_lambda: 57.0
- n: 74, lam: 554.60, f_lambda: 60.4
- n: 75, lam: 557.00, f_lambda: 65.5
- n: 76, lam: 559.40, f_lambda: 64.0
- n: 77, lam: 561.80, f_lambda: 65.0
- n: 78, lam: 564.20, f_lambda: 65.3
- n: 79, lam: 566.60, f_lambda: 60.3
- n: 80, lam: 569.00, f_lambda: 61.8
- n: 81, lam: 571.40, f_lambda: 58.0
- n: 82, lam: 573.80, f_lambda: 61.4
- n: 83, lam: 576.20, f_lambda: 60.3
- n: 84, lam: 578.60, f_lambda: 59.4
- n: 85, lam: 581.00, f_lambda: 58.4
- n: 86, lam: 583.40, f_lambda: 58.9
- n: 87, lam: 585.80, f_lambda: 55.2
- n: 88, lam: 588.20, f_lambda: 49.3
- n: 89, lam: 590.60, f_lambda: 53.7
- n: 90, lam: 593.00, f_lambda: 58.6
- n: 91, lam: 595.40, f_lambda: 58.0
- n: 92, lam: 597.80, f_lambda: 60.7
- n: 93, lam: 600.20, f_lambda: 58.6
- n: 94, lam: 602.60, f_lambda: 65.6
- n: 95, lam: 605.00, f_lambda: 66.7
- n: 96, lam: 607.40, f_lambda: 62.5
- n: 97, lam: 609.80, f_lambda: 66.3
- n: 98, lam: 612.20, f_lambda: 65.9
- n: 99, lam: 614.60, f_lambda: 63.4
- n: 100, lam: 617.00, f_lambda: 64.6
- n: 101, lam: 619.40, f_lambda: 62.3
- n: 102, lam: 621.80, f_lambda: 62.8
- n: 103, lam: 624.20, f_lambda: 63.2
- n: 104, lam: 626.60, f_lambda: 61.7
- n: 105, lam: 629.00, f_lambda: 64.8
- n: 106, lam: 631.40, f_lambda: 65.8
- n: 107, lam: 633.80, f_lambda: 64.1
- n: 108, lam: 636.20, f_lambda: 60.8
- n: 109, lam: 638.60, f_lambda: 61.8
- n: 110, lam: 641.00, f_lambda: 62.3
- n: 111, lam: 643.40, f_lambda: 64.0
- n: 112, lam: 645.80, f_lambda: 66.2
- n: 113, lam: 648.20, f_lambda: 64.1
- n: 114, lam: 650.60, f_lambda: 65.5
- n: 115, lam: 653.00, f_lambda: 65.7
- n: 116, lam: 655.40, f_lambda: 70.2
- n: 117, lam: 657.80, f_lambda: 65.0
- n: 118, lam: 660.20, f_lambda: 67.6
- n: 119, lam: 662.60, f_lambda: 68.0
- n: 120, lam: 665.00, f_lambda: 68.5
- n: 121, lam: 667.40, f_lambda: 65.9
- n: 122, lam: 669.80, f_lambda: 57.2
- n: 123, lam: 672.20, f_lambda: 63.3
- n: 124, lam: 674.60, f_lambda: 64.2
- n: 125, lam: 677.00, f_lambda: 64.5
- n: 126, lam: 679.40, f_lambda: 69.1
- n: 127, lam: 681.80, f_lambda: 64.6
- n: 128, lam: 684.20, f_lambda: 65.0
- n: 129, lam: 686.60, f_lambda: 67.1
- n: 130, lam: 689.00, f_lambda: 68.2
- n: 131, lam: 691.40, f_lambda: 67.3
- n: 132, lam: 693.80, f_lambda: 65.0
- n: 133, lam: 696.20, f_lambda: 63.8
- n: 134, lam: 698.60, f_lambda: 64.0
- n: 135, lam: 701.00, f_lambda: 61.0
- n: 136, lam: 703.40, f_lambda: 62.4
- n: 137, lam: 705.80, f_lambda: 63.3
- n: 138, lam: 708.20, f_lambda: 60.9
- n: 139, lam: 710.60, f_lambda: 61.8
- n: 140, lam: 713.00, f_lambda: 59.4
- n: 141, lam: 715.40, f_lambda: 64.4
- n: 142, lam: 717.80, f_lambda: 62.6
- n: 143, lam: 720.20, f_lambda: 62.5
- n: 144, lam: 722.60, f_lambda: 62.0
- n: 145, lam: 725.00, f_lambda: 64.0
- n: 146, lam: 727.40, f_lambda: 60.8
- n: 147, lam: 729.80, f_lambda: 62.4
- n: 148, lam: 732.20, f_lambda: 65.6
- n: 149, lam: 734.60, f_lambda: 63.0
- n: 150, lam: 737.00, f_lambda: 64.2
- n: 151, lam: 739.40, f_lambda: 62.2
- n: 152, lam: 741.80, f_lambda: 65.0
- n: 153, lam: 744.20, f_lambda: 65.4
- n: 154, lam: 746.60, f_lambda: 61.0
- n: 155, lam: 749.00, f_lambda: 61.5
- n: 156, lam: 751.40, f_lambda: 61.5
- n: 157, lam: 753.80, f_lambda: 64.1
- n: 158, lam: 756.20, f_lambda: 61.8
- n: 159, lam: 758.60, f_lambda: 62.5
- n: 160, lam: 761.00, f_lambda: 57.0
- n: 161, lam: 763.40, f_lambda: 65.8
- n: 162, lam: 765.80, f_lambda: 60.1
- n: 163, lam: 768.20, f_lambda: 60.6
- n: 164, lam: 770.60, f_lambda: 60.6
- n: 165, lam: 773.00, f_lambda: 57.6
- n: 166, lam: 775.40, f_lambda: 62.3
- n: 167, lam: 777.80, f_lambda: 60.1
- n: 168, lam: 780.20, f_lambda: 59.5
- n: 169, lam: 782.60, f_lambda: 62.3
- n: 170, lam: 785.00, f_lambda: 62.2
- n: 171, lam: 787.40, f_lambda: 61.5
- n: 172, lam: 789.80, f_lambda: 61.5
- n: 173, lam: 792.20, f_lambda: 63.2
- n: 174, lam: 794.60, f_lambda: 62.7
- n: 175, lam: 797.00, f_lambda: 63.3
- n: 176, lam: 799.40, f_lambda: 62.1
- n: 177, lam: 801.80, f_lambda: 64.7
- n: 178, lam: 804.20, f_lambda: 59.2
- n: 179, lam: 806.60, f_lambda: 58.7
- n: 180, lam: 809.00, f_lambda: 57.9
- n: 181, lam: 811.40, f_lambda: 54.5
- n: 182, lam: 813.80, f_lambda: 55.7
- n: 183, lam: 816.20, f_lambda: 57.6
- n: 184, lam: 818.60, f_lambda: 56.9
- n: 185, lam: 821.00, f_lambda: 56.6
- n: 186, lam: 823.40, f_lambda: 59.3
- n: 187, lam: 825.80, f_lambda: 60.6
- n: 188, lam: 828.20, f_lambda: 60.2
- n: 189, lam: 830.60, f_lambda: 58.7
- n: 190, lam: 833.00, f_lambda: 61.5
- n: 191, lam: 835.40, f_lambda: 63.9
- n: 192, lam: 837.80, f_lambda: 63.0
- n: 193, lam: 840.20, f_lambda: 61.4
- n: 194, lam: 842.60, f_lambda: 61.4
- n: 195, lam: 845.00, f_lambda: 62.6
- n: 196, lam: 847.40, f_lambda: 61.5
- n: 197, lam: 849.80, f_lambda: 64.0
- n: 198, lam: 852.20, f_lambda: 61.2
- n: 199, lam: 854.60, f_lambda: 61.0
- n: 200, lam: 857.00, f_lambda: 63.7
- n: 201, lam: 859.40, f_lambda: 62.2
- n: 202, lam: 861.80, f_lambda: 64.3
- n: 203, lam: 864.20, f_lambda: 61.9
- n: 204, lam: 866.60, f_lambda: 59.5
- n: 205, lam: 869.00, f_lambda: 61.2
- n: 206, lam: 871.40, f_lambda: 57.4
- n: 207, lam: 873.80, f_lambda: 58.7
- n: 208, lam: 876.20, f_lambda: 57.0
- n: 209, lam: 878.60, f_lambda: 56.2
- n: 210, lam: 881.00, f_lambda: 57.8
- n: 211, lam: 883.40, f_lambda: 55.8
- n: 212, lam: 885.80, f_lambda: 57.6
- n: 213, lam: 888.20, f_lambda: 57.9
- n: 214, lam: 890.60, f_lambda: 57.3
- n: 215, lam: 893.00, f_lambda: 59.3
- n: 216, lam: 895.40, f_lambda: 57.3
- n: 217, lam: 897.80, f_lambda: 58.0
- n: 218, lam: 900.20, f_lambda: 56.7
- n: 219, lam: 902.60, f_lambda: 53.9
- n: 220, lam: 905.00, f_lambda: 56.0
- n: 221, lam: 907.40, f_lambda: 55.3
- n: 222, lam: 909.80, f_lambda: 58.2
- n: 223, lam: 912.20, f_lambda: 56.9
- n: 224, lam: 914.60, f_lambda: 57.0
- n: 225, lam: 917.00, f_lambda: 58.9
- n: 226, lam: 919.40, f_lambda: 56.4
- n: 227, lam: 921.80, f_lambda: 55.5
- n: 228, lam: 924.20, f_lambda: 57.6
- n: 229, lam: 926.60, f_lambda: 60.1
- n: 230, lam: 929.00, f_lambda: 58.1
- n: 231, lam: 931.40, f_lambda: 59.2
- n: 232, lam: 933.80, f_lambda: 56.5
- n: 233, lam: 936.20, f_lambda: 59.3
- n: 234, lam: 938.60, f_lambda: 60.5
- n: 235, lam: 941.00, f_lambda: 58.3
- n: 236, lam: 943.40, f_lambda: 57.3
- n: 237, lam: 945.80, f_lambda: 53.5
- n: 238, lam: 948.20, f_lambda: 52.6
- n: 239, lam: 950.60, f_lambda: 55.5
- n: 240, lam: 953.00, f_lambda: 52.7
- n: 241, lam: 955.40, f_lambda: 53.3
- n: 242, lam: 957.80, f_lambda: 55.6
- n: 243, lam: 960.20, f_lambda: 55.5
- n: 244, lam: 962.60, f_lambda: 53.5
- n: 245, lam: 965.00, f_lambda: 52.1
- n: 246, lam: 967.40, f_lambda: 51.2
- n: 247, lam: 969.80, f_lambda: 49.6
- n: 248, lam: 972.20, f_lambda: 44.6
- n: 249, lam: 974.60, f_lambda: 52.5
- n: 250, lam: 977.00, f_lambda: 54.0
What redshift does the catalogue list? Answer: 0.14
